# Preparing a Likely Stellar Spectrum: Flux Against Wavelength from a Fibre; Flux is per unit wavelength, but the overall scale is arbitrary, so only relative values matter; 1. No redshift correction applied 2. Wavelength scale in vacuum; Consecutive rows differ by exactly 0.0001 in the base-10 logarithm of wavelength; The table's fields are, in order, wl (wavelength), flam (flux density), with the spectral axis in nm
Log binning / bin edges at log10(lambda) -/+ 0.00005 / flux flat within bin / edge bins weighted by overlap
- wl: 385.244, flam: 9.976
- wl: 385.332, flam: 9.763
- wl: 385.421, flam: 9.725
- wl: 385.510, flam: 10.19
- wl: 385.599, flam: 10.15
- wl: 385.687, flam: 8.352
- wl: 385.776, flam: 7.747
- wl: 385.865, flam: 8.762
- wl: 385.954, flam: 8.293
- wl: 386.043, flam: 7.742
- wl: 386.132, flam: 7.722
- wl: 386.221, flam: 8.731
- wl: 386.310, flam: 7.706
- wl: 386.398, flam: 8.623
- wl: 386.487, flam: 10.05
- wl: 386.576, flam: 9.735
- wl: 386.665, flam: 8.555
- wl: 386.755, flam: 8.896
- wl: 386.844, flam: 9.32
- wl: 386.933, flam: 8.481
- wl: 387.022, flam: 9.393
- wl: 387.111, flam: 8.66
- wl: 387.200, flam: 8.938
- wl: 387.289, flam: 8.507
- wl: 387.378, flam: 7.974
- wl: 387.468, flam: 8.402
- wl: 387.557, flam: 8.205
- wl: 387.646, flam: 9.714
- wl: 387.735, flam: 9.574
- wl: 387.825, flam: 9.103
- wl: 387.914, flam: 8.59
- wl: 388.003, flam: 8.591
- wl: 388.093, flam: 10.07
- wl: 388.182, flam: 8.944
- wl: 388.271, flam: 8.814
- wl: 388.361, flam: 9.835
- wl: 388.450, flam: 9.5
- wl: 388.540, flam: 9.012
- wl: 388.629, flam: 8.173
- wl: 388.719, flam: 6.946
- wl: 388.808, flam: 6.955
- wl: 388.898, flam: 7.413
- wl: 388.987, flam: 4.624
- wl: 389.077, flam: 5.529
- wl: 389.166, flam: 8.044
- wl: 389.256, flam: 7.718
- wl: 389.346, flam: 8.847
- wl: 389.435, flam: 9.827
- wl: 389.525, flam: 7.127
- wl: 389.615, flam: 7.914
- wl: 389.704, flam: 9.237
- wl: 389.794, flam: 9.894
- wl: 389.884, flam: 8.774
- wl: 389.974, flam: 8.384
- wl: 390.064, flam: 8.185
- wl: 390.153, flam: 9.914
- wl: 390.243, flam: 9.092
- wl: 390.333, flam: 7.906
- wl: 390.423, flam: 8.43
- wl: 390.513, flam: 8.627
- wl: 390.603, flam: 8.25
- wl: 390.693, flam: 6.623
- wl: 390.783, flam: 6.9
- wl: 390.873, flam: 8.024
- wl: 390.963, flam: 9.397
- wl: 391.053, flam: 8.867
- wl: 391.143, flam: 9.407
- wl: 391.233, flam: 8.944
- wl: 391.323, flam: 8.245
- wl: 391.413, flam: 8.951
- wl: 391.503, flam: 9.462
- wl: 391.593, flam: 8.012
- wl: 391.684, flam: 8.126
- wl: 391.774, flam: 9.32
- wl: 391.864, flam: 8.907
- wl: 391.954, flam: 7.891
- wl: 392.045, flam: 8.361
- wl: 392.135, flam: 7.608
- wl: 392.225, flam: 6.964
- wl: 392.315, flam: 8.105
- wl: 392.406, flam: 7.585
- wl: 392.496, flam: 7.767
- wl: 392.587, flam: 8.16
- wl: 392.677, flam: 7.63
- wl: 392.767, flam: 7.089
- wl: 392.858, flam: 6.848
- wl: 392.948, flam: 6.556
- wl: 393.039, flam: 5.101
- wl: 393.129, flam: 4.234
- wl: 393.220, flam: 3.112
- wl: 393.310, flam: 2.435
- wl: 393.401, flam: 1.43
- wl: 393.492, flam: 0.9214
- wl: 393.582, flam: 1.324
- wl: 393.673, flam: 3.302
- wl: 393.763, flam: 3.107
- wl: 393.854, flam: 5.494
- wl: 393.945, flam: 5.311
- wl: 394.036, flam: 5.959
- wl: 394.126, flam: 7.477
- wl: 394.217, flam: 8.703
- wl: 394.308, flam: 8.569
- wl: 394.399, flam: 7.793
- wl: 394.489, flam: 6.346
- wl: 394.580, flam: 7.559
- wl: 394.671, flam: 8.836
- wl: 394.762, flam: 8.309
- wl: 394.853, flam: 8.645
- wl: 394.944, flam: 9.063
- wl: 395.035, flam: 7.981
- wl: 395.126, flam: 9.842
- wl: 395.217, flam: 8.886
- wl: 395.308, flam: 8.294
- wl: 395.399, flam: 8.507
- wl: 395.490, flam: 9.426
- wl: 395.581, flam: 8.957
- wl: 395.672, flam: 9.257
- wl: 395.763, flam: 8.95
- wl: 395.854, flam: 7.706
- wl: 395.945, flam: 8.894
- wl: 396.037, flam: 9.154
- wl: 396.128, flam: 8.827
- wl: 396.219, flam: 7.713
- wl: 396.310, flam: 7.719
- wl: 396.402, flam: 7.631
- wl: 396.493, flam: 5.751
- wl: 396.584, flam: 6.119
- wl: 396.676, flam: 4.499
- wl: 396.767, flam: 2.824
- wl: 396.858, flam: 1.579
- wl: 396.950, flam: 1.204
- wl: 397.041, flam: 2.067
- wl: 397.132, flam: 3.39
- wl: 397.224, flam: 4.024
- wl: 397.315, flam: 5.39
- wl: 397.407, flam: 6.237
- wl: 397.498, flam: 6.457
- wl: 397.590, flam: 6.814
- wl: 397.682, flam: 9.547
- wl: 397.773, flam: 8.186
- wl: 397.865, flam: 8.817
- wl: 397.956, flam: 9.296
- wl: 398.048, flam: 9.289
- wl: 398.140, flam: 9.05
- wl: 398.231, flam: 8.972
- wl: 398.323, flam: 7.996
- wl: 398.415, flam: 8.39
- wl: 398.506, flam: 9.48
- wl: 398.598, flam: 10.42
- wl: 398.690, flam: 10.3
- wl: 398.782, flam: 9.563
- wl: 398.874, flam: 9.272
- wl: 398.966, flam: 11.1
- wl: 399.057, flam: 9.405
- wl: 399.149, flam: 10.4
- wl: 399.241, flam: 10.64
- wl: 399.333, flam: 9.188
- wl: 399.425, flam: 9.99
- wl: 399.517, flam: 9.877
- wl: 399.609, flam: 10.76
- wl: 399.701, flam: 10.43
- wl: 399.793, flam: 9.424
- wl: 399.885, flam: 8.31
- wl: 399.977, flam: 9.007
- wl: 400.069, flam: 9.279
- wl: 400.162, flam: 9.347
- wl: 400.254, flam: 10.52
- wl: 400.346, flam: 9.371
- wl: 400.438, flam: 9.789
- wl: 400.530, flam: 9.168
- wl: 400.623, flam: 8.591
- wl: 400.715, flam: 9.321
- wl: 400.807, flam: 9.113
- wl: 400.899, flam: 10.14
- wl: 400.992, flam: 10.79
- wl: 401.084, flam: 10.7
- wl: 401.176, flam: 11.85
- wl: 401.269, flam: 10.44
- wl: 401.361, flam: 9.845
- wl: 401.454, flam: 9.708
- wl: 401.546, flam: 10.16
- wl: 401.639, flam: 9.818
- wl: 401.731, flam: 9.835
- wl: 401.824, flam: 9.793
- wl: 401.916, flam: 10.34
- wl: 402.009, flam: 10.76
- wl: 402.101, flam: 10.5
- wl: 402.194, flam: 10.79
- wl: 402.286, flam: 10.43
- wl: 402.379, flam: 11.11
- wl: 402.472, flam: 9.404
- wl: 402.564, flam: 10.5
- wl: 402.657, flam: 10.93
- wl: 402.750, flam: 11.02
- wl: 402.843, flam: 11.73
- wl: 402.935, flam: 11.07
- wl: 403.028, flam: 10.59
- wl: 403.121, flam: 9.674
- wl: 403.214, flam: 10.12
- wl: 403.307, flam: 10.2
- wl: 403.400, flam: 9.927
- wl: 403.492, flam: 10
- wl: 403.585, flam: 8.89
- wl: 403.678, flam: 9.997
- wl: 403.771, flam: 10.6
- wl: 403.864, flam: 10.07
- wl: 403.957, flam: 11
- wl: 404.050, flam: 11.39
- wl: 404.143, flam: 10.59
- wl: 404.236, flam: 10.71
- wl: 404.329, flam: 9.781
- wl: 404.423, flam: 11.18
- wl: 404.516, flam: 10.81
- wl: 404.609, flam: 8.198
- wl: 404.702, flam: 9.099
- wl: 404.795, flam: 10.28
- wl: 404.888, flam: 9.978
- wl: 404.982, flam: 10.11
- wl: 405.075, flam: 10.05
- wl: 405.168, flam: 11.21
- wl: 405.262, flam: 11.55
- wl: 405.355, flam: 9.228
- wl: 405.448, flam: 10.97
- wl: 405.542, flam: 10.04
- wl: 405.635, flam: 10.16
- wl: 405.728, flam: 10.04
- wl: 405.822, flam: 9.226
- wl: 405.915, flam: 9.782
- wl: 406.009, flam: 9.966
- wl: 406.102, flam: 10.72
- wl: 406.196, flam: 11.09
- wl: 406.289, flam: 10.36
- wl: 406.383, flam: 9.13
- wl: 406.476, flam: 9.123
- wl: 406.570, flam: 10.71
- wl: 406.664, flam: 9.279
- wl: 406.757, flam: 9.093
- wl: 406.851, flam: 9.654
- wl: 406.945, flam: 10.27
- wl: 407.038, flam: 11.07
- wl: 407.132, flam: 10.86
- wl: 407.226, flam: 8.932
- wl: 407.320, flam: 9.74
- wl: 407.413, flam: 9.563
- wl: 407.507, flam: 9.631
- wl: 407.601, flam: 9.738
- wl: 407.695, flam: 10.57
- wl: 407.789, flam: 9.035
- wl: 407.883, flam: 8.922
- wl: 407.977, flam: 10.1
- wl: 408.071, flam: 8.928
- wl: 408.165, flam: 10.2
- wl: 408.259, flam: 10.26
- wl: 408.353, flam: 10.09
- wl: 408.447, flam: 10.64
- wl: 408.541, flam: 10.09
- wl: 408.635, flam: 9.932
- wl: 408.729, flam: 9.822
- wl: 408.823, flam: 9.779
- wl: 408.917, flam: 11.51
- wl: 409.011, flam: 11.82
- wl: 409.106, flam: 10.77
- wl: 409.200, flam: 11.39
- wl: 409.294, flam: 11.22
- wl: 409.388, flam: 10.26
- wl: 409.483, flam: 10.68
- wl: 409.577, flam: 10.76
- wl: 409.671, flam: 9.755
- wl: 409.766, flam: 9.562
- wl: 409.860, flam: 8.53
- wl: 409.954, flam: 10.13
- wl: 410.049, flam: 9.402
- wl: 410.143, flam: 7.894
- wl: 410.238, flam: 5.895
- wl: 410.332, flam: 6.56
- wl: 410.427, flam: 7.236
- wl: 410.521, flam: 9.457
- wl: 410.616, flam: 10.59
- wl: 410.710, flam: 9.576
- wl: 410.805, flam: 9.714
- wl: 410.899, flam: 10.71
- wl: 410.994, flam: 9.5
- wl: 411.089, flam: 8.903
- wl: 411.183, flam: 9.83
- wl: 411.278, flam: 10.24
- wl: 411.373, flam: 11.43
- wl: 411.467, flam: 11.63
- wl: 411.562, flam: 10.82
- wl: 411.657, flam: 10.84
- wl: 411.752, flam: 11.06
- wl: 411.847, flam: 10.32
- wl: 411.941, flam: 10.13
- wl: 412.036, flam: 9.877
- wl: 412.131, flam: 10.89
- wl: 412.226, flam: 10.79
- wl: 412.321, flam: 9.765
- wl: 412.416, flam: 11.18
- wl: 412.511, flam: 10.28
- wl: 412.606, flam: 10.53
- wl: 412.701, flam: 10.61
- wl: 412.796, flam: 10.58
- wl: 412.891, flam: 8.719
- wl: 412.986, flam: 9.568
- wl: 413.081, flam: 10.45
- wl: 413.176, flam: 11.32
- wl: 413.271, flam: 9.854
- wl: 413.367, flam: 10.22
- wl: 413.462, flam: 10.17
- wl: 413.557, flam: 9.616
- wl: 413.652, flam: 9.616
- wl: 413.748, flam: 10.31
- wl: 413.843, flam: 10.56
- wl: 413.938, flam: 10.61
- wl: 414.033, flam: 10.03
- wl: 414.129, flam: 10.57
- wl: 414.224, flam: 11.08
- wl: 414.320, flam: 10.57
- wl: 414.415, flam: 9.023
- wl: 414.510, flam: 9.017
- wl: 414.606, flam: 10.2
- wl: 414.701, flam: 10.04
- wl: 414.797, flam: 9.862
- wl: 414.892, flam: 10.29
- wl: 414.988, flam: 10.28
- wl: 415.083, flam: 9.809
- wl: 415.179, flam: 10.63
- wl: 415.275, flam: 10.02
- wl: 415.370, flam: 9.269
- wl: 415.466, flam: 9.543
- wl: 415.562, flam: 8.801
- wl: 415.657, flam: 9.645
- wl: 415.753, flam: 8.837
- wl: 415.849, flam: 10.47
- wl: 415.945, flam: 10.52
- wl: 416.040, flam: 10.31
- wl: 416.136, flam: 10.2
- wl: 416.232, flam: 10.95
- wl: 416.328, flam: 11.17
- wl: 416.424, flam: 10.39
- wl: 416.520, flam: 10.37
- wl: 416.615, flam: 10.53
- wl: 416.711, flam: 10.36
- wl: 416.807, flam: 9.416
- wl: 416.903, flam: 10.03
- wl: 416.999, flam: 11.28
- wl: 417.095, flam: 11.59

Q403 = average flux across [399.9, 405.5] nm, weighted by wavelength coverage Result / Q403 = 10.2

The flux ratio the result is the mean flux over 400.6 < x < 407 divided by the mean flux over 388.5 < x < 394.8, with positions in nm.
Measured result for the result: 1.40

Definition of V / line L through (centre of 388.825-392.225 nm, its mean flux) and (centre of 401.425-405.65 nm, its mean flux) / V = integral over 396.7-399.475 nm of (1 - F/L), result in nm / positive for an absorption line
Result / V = 0.55 nm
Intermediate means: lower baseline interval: 8.26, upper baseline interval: 10.3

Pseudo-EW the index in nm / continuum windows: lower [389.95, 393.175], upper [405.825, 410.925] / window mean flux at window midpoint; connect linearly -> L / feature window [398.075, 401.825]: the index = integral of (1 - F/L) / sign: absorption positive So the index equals -0.354 nm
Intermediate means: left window 7.99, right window 9.82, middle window 9.74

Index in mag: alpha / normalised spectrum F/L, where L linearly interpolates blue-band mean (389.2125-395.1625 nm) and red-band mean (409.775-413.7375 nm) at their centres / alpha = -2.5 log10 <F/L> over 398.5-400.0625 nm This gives -0.19 mag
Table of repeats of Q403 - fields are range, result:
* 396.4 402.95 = 8.86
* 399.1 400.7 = 9.64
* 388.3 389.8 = 7.99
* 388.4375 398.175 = 7.26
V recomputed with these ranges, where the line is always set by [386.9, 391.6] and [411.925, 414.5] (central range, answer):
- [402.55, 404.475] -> -0.19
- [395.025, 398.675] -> 0.68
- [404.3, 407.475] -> -0.11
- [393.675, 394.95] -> 0.26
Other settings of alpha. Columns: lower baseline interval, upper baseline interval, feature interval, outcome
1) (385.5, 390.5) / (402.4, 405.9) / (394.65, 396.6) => 0.117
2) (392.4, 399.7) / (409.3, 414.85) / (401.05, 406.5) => -0.200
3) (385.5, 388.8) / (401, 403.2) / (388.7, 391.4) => 0.120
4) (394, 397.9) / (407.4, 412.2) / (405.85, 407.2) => -0.087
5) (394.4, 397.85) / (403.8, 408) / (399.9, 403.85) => -0.147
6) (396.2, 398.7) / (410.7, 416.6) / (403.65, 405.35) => -0.249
